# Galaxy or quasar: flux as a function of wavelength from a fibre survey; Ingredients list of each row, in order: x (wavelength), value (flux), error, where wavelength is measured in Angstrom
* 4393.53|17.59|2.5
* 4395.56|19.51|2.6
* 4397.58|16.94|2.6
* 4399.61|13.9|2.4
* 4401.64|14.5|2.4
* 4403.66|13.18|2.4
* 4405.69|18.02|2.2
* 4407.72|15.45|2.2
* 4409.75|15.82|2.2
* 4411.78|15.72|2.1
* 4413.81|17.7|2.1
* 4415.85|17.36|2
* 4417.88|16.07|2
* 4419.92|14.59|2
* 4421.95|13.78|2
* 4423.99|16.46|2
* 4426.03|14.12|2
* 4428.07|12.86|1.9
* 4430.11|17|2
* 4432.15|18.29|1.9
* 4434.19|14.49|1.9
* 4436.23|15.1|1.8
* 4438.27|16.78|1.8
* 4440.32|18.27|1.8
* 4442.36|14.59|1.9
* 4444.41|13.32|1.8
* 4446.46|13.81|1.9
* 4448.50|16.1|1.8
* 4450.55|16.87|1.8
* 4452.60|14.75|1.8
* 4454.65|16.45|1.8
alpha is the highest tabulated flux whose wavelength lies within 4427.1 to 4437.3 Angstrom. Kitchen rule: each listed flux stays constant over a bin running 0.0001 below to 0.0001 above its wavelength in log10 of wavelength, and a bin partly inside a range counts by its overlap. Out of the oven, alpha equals 18.29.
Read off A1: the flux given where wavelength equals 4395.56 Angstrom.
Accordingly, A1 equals 19.51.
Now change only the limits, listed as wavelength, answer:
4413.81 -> 17.7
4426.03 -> 14.12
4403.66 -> 13.18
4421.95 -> 13.78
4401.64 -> 14.5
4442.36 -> 14.59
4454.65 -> 16.45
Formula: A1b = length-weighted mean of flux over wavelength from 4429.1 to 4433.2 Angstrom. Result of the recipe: 17.6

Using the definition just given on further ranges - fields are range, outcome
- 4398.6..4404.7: 13.9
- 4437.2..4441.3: 17.5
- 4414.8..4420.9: 16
